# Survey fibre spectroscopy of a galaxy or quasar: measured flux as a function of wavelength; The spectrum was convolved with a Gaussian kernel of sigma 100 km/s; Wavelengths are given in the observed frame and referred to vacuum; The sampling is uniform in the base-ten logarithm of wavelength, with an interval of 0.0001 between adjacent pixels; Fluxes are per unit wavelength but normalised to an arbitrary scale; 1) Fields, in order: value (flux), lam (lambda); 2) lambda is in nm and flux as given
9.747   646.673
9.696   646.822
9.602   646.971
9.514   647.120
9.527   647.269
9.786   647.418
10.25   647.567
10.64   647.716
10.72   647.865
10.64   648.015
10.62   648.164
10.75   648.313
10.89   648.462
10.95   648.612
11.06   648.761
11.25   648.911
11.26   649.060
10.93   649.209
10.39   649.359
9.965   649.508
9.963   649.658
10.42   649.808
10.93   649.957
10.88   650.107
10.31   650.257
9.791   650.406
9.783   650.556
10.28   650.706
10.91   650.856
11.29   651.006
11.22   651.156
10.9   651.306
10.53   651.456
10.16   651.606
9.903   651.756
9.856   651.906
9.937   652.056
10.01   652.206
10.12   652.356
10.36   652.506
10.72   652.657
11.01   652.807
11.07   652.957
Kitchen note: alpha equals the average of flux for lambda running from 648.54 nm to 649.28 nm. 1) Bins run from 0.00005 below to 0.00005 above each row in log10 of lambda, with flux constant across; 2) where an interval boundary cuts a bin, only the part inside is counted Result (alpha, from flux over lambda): 11.1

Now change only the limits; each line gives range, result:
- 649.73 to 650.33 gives 10.6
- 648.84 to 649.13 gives 11.3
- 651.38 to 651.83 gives 10.2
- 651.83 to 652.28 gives 9.94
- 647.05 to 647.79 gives 9.95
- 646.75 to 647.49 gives 9.62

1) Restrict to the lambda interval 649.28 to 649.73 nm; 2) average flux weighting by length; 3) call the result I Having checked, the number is 10.1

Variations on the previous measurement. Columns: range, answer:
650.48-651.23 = 10.7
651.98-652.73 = 10.2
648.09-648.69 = 10.8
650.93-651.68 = 10.8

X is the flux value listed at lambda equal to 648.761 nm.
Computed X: 11.06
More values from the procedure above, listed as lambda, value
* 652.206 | 10.01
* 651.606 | 10.16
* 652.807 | 11.01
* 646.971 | 9.602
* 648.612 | 10.95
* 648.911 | 11.25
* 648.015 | 10.64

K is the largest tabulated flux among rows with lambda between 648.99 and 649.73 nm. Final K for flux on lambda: 11.26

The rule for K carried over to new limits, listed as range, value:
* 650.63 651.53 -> 11.29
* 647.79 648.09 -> 10.72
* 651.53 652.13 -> 10.16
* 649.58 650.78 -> 10.93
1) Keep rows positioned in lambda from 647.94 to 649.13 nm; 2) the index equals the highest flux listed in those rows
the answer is 11.26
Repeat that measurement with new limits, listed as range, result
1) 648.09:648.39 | 10.75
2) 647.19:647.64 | 10.25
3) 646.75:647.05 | 9.696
